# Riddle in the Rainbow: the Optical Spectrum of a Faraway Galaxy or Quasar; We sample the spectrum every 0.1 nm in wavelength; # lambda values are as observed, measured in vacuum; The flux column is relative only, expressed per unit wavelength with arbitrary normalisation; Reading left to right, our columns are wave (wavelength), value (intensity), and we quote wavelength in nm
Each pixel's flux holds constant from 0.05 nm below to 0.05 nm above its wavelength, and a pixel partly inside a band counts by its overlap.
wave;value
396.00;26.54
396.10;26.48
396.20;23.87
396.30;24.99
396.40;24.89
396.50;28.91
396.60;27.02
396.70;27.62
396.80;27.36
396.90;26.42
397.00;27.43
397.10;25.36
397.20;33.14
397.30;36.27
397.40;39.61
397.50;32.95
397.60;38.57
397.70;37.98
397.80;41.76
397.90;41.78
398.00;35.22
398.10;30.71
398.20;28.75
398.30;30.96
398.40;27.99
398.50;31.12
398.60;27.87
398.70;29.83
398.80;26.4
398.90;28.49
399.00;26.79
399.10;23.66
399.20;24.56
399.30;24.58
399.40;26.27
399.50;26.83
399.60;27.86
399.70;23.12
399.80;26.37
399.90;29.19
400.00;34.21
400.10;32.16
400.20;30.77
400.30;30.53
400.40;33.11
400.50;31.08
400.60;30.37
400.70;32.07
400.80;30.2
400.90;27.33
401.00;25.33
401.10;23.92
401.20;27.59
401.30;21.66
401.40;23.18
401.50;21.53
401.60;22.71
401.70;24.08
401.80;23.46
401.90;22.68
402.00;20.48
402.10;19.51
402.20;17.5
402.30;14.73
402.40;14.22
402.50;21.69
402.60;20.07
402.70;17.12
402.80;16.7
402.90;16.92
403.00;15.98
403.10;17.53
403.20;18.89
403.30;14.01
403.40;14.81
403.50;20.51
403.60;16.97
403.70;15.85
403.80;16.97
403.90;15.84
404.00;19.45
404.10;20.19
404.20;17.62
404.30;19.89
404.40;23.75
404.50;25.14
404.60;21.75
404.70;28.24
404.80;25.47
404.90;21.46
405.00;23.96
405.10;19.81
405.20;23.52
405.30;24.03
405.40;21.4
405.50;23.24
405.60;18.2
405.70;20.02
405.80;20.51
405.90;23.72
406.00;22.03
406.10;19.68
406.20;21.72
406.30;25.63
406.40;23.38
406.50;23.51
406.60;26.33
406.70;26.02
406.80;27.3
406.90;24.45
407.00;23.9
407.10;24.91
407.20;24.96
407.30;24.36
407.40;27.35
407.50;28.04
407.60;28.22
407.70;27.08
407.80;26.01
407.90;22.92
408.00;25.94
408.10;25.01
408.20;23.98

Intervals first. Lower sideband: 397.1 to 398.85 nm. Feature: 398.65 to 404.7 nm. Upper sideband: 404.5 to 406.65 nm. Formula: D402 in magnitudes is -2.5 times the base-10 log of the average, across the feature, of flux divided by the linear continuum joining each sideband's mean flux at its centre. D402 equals 0.22 mag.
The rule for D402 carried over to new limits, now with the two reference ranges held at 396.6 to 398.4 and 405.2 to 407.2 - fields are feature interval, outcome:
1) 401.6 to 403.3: 0.41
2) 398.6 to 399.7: 0.17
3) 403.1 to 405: 0.27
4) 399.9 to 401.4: 0.01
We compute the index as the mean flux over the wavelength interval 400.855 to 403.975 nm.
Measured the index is 19.7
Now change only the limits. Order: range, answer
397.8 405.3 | 24.2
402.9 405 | 19.6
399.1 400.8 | 28.8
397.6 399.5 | 30.4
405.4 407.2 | 23.2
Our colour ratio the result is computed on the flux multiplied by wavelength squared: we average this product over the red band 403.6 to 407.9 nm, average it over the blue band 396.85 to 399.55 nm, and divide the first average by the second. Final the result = 0.8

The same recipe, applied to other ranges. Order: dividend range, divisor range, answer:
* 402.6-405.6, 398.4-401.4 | 0.73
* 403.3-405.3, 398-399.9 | 0.76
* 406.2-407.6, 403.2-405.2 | 1.28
